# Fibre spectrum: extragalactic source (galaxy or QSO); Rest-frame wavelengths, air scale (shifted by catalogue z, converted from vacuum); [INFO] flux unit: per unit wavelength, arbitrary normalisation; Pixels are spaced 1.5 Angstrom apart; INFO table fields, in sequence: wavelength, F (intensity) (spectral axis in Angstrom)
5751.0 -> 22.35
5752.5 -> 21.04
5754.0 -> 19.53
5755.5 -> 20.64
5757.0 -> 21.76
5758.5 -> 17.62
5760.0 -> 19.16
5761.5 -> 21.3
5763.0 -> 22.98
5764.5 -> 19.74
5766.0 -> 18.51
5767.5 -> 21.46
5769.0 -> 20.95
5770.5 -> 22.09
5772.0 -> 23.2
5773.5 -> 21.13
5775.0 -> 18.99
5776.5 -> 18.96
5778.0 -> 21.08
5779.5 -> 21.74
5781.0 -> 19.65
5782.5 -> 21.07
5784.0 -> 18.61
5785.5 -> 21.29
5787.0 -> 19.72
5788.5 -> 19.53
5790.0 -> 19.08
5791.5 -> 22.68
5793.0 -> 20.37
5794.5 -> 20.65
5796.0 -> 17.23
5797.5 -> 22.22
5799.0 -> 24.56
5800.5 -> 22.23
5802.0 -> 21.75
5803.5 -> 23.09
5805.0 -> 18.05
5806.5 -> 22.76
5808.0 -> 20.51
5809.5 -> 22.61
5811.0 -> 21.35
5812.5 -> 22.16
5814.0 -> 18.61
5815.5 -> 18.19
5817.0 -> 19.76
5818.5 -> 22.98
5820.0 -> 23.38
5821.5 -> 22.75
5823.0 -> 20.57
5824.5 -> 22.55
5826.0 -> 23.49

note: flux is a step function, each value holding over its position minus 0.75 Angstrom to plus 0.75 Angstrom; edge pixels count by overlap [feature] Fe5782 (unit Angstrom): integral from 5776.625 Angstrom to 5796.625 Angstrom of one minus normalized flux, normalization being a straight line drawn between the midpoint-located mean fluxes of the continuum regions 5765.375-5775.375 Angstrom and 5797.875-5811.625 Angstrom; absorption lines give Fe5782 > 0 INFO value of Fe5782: 1.2 Angstrom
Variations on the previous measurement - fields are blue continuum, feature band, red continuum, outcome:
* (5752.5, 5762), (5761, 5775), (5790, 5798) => -0.7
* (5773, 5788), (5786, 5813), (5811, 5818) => -1.4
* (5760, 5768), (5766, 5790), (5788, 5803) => 0.4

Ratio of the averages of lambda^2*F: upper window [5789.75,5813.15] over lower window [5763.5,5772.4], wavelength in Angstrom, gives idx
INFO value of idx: 1.0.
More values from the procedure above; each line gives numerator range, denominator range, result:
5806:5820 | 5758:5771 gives 1.05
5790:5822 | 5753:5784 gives 1.05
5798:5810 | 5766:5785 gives 1.07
